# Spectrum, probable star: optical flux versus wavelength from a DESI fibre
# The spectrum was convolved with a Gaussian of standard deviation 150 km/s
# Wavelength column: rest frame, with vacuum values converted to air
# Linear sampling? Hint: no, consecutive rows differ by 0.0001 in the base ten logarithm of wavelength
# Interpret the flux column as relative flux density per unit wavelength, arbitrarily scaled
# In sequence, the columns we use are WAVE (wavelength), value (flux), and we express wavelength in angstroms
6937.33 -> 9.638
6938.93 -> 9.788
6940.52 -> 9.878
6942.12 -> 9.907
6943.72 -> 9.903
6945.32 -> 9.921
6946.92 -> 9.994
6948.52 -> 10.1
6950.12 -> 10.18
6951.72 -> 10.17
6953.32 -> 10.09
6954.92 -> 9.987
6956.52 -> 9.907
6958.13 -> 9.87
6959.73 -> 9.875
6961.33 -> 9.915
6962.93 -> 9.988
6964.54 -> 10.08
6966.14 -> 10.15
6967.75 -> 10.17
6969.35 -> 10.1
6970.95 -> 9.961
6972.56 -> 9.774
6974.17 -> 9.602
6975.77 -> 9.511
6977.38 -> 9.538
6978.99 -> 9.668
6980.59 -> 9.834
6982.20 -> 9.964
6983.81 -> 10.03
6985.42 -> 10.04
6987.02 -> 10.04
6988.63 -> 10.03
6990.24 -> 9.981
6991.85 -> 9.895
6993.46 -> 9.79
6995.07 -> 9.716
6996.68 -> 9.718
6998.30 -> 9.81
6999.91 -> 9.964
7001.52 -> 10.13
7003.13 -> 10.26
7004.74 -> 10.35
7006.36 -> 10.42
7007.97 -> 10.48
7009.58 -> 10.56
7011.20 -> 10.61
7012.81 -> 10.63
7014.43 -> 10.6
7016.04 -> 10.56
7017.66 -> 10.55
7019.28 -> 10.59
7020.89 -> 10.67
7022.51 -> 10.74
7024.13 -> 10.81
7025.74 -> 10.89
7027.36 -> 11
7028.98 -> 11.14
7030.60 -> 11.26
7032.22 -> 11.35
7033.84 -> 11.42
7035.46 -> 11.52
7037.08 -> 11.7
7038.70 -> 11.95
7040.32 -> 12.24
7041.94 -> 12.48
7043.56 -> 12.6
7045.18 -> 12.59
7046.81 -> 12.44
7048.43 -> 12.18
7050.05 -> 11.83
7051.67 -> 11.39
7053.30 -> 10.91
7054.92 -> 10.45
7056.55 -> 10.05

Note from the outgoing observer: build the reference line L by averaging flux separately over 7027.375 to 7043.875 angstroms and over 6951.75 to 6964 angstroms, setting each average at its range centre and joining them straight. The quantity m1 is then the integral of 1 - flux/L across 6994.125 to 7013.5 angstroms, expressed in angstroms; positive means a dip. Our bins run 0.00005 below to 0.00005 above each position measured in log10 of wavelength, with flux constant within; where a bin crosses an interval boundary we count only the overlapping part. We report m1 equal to 1.4 angstroms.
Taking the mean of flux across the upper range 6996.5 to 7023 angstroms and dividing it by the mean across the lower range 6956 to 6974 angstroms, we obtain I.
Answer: 1.0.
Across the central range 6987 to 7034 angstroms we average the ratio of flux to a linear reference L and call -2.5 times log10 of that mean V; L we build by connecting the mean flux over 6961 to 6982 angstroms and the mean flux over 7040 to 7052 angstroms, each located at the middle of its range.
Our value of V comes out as 0.067 mag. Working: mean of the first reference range 9.87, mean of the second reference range 12.3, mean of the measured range 10.5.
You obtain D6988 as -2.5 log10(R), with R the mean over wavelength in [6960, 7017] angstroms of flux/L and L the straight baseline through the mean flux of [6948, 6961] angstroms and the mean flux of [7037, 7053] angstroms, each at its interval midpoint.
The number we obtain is 0.08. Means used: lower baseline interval 10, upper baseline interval 12.1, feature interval 10.1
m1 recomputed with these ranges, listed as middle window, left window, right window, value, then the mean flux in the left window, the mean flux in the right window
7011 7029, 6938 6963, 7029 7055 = 1.0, 9.97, 11.8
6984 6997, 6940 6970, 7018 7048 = 0.9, 10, 11.5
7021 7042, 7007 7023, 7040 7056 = -0.2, 10.6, 11.9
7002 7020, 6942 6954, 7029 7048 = 1.3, 10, 11.9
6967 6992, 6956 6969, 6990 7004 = 0.2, 10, 9.92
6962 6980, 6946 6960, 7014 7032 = 0.6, 10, 10.8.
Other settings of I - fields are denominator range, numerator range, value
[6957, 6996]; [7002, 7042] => 1.11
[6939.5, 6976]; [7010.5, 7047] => 1.13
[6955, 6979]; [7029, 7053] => 1.20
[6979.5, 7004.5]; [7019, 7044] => 1.15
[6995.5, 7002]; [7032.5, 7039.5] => 1.18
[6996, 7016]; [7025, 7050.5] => 1.14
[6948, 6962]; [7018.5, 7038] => 1.11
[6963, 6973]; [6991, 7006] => 0.99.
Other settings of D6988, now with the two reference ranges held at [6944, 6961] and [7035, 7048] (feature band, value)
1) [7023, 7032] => 0.08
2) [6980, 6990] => 0.09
